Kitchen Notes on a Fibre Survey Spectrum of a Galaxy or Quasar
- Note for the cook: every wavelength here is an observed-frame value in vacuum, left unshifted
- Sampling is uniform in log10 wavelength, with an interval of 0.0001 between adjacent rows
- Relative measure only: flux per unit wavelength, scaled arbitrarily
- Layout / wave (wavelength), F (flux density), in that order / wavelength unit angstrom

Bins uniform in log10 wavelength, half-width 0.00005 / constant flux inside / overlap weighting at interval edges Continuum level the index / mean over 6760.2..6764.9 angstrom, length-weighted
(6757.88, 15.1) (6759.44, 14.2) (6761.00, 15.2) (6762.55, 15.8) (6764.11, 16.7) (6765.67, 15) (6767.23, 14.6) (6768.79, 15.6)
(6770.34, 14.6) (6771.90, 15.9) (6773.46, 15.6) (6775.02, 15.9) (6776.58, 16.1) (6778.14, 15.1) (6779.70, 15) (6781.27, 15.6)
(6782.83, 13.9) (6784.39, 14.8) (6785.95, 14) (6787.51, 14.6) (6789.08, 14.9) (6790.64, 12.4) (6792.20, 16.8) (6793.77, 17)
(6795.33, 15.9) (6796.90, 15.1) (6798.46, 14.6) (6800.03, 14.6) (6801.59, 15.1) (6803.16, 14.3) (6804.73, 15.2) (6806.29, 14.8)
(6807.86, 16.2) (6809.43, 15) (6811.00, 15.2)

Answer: 15.9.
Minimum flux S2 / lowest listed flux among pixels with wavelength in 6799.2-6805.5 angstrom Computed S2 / 14.3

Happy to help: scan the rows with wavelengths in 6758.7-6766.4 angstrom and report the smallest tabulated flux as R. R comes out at 14.2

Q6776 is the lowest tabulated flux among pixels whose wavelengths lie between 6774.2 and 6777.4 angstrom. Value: 15.9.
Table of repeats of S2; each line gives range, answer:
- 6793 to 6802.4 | 14.6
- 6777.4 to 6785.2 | 13.9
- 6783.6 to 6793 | 12.4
